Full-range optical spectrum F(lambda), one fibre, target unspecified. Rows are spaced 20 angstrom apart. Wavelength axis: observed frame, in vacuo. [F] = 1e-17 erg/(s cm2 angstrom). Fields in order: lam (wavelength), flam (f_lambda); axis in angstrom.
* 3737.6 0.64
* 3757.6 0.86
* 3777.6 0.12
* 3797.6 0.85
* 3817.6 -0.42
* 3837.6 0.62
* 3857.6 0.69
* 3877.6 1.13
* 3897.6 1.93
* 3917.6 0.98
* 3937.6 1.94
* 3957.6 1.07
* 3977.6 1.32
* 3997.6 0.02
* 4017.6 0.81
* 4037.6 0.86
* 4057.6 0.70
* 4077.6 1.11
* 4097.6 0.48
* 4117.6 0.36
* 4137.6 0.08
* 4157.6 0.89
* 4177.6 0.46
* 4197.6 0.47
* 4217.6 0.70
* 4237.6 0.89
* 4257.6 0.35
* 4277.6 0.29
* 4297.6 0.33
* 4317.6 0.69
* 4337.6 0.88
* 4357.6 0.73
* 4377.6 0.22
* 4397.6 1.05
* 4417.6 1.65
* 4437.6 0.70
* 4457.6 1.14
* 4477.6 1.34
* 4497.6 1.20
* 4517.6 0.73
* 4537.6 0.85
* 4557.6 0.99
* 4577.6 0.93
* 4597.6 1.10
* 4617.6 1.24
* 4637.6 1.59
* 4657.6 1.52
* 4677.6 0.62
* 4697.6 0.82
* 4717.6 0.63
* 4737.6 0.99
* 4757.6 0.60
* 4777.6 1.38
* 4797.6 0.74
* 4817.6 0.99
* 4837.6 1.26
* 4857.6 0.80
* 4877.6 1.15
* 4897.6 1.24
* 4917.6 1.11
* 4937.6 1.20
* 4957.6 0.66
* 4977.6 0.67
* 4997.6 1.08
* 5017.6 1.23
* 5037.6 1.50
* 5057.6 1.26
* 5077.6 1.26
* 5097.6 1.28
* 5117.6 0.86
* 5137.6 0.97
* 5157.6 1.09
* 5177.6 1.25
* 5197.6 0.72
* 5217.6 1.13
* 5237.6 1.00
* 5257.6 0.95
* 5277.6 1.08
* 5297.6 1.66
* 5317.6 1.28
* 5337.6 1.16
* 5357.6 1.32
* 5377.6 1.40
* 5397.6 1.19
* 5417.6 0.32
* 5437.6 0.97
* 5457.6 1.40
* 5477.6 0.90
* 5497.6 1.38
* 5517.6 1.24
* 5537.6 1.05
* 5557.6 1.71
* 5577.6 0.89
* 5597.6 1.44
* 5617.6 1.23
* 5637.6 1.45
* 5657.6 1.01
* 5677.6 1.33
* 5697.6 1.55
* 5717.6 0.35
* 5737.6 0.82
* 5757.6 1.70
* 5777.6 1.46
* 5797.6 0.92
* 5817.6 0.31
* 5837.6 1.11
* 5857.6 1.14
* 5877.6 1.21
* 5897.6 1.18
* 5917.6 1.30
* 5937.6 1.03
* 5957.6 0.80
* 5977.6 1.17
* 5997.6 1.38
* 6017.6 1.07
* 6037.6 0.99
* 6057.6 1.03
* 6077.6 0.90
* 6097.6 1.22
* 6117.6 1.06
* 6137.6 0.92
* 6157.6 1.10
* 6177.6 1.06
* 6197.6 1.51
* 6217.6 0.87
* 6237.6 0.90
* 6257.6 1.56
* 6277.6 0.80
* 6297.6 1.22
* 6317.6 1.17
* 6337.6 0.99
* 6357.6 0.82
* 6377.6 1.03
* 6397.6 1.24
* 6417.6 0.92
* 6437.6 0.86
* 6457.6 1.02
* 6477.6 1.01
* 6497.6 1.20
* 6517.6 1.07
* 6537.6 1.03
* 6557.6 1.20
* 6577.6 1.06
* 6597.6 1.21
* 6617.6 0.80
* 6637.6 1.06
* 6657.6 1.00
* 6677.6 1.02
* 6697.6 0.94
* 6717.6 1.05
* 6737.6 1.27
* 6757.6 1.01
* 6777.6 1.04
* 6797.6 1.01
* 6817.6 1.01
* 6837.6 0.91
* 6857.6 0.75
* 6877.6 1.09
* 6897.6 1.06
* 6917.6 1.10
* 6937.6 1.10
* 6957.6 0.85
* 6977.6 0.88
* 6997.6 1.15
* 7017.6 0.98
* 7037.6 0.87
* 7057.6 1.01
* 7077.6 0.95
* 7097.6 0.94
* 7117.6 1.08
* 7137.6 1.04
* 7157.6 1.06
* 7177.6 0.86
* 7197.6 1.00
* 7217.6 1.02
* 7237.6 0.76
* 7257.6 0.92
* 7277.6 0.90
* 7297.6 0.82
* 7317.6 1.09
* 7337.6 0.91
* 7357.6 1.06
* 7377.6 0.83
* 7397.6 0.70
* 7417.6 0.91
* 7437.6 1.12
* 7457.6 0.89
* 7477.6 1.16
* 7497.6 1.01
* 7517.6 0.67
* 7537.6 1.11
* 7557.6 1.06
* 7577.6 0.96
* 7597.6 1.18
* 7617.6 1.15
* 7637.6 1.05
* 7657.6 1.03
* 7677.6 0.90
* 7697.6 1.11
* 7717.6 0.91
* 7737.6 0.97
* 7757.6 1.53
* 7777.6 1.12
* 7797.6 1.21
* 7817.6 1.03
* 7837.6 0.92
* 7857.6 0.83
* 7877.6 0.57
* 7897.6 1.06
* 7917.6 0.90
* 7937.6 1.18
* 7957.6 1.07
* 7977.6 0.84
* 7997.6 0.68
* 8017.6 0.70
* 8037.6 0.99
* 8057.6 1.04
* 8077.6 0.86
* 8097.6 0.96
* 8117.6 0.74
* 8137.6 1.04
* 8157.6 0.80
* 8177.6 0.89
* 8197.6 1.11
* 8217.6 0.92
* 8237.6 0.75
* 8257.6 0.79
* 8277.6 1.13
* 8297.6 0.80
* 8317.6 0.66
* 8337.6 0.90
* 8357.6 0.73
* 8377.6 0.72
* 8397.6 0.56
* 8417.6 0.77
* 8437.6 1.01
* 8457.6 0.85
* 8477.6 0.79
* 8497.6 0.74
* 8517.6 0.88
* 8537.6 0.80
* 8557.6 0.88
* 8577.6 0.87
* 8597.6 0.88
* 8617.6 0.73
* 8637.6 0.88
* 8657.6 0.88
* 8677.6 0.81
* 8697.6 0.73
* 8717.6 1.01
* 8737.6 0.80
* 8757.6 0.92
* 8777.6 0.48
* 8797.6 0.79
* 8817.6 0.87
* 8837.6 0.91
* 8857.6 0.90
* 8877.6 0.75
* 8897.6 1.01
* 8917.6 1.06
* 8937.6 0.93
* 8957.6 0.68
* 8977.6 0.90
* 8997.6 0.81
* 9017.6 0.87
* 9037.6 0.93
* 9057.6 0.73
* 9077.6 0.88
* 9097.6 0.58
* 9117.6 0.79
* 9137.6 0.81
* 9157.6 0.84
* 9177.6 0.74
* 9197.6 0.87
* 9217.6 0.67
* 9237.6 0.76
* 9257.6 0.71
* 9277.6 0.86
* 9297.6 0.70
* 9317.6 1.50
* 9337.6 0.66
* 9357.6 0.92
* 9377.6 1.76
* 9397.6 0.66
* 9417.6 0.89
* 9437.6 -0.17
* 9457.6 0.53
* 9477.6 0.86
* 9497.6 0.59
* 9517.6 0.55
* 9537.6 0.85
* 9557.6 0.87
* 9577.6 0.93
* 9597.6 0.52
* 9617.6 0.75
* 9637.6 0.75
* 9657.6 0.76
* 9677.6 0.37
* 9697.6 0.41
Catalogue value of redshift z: 0.18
